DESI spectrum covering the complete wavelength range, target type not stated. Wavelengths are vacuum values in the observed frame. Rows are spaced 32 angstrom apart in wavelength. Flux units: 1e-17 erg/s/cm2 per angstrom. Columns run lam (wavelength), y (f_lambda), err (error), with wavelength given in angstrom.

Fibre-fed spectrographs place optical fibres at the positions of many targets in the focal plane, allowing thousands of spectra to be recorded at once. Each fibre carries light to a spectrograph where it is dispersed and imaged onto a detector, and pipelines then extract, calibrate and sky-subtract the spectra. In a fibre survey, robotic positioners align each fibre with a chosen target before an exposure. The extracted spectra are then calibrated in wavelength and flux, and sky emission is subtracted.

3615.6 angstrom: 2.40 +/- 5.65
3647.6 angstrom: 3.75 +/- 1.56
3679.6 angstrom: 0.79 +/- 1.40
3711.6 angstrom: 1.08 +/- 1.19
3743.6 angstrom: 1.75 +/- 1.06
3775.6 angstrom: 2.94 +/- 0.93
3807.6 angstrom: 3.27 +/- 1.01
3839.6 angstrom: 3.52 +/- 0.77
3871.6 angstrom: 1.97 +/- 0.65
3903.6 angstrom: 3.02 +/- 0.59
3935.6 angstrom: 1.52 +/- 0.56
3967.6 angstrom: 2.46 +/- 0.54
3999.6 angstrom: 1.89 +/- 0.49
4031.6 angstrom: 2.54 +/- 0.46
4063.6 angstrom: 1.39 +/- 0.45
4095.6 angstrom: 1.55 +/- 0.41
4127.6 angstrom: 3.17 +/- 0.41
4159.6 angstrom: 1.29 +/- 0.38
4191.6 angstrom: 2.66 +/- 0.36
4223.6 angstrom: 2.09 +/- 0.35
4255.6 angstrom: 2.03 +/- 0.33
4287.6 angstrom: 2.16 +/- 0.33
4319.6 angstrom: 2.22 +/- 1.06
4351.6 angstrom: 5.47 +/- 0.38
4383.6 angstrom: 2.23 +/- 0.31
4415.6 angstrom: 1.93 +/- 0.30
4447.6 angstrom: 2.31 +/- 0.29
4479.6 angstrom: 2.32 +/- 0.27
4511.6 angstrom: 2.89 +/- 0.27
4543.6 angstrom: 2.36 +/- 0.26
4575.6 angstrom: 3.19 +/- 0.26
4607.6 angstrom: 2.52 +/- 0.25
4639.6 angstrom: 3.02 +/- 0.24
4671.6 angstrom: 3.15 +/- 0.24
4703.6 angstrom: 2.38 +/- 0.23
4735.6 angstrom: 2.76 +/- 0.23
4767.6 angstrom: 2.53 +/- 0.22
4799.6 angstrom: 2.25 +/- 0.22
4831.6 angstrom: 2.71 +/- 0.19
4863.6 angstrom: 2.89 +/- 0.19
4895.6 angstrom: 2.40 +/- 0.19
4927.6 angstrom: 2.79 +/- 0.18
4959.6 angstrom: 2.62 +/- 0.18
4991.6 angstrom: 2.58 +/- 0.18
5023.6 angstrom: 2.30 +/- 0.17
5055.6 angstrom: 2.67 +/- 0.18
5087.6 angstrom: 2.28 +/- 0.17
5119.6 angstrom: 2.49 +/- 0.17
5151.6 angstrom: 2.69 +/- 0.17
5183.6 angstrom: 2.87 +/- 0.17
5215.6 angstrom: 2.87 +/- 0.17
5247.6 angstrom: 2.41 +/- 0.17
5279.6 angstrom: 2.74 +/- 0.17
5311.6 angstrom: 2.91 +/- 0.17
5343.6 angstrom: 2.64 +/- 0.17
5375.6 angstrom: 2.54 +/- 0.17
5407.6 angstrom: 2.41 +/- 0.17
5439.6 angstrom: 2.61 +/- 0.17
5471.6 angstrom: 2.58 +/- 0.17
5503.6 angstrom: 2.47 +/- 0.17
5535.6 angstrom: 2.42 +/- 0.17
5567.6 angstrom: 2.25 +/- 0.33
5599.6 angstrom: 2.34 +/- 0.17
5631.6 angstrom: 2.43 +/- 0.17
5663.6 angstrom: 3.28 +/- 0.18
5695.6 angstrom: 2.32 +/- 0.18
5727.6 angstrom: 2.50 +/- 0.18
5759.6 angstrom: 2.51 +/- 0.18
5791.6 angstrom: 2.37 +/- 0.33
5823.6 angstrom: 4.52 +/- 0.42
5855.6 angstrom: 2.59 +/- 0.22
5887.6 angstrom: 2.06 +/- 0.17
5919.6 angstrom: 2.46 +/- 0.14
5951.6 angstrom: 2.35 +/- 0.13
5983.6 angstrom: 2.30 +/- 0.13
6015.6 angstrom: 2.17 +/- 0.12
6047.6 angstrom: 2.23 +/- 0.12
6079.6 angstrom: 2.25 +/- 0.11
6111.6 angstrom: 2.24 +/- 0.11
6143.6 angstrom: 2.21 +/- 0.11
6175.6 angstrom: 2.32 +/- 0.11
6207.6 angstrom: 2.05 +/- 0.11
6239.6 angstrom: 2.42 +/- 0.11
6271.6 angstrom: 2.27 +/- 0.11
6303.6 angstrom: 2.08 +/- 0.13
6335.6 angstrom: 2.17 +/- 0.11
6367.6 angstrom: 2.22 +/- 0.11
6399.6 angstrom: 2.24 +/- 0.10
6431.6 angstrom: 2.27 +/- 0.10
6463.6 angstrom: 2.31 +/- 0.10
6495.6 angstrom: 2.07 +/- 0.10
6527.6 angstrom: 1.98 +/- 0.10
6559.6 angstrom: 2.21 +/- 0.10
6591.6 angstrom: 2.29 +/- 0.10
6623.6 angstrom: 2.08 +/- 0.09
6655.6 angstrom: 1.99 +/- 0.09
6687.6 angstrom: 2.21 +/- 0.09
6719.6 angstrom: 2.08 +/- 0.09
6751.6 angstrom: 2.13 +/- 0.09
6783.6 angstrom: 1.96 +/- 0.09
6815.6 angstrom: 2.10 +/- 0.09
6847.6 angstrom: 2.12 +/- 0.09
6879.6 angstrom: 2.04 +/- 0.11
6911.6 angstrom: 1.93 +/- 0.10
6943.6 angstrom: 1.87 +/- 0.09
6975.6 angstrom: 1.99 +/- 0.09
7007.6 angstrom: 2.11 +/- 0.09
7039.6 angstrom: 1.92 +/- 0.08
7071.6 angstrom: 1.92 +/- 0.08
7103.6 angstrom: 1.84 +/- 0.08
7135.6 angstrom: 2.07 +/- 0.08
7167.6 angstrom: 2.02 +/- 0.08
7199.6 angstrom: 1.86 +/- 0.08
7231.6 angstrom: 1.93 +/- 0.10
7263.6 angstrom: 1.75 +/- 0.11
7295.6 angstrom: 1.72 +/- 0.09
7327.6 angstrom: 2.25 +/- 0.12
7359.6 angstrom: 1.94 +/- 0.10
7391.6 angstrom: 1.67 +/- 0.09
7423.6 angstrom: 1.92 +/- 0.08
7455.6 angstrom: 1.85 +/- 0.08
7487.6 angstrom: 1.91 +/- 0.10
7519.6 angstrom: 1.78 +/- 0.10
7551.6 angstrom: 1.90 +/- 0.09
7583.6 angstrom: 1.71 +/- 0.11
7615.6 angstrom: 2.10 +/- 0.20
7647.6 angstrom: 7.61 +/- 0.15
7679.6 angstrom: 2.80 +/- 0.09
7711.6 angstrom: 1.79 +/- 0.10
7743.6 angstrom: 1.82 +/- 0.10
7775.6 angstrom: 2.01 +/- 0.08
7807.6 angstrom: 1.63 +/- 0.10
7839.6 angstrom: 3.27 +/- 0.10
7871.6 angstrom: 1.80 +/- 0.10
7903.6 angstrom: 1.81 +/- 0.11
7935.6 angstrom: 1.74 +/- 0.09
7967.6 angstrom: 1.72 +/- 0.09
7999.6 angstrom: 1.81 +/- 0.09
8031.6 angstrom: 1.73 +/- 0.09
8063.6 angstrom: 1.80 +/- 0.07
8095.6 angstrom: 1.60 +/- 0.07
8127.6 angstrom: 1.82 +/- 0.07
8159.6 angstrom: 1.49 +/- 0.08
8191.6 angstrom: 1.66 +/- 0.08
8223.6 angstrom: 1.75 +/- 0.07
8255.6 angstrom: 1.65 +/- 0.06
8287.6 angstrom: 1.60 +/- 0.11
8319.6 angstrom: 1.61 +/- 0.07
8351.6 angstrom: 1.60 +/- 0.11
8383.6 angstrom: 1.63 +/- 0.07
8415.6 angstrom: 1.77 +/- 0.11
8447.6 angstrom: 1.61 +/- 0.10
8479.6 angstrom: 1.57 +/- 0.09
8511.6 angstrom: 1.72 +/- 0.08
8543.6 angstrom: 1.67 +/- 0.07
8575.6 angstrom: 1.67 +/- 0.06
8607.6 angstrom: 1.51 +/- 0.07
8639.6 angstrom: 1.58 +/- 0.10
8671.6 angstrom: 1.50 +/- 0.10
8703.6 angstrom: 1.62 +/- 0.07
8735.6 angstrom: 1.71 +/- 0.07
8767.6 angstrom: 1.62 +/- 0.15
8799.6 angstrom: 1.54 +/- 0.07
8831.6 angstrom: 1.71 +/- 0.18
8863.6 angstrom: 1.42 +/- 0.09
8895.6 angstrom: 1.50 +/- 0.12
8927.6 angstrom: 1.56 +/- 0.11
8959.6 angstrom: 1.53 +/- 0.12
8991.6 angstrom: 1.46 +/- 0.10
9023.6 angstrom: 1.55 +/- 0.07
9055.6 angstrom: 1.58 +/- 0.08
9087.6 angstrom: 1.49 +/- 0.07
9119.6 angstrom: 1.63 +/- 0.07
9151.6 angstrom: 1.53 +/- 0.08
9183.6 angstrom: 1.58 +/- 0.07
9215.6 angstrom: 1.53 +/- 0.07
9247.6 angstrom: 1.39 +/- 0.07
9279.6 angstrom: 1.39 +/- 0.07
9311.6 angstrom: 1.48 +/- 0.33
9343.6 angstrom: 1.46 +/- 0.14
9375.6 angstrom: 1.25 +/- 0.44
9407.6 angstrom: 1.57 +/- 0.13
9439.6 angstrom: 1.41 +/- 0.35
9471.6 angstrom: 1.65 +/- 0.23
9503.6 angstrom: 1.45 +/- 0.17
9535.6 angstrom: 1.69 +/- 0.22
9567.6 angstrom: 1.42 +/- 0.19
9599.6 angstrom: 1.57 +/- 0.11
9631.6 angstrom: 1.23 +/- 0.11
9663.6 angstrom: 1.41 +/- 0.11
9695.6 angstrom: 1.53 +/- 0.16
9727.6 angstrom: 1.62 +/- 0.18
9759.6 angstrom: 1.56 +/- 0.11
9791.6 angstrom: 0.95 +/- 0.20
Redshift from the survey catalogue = 0.17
